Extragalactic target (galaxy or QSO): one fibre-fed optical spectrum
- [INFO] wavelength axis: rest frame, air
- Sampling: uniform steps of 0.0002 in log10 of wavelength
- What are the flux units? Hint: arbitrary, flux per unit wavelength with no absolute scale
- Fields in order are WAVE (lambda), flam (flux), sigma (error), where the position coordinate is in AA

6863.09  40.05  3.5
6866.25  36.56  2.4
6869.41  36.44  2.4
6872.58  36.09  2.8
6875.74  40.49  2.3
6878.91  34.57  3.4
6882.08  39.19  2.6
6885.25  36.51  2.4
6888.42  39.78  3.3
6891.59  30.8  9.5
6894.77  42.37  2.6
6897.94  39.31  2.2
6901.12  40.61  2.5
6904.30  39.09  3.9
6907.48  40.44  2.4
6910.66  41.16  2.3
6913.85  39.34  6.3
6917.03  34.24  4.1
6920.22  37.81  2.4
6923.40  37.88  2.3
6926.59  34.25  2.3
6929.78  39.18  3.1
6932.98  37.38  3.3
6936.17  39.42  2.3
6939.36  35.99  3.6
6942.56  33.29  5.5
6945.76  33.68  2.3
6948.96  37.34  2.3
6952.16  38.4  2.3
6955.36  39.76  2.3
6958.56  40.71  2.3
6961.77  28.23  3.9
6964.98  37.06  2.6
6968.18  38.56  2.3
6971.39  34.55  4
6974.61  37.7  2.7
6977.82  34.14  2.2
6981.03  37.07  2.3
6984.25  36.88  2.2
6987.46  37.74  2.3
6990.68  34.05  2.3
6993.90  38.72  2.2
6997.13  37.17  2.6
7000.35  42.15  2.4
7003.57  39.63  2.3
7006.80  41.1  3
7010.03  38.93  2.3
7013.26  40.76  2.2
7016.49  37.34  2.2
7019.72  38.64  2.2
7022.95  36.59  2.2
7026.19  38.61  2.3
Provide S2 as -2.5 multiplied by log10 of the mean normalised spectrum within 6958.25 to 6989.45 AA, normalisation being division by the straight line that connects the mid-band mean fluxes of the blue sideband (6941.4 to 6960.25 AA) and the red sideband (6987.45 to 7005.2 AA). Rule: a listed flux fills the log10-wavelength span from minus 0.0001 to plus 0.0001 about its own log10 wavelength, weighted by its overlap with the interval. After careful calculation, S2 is 0.05 mag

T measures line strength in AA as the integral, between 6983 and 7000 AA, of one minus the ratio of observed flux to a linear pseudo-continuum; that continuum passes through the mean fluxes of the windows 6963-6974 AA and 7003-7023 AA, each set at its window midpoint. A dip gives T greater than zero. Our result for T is 0.3 AA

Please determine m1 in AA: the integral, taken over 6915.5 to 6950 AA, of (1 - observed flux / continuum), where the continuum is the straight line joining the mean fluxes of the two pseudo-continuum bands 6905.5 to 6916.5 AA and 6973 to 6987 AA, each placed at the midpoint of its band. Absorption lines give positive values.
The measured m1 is 2.1 AA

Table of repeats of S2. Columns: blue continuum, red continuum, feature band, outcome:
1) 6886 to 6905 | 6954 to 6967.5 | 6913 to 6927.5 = 0.032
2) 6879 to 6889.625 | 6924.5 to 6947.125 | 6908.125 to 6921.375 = -0.040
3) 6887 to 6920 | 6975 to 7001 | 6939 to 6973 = 0.045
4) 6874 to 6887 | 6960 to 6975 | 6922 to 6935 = -0.029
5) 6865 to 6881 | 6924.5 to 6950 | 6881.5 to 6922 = -0.054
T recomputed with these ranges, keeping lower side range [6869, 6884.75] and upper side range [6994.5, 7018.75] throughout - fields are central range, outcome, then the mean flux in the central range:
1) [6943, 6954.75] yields 0.6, 36.4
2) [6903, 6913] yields -0.6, 40.2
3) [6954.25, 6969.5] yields 0.8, 36.7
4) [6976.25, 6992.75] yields 1.3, 36.1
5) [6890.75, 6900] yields -0.1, 38.2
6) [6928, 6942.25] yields 0.3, 37.5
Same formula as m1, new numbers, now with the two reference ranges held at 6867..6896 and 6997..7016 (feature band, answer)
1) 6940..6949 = 1.0 AA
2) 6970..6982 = 1.1 AA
